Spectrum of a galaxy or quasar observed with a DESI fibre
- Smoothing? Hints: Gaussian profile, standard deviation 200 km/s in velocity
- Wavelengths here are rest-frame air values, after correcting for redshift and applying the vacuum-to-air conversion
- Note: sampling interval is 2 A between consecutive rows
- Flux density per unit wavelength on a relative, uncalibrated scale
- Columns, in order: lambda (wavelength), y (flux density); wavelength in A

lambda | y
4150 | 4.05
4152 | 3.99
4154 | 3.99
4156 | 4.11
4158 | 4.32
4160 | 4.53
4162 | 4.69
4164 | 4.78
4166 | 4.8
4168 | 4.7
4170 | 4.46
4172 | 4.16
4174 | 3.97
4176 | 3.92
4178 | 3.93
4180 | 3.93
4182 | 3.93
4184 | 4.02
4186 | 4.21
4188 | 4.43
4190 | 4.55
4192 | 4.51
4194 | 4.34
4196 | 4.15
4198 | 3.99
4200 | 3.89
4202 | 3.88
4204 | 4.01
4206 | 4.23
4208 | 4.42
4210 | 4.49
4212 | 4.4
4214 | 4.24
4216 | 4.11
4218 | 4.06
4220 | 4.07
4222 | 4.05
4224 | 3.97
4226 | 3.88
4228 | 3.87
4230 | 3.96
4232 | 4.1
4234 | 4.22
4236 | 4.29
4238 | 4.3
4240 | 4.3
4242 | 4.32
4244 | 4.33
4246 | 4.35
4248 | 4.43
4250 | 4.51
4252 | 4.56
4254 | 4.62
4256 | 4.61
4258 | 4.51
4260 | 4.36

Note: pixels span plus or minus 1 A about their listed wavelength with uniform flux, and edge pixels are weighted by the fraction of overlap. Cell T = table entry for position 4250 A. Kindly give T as 4.51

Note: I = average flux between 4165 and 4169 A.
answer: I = 4.75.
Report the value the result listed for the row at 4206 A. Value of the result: 4.23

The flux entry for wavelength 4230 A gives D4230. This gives 3.96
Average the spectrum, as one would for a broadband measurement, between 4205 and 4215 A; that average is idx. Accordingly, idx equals 4.36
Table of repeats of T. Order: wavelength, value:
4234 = 4.22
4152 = 3.99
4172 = 4.16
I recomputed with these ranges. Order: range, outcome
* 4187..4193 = 4.5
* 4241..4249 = 4.36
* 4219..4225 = 4.03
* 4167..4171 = 4.58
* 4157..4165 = 4.58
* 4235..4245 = 4.31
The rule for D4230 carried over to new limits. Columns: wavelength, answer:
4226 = 3.88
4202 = 3.88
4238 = 4.3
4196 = 4.15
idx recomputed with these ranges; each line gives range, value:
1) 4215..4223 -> 4.07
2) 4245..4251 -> 4.43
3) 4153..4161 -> 4.24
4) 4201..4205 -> 3.94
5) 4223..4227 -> 3.92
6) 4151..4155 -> 3.99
